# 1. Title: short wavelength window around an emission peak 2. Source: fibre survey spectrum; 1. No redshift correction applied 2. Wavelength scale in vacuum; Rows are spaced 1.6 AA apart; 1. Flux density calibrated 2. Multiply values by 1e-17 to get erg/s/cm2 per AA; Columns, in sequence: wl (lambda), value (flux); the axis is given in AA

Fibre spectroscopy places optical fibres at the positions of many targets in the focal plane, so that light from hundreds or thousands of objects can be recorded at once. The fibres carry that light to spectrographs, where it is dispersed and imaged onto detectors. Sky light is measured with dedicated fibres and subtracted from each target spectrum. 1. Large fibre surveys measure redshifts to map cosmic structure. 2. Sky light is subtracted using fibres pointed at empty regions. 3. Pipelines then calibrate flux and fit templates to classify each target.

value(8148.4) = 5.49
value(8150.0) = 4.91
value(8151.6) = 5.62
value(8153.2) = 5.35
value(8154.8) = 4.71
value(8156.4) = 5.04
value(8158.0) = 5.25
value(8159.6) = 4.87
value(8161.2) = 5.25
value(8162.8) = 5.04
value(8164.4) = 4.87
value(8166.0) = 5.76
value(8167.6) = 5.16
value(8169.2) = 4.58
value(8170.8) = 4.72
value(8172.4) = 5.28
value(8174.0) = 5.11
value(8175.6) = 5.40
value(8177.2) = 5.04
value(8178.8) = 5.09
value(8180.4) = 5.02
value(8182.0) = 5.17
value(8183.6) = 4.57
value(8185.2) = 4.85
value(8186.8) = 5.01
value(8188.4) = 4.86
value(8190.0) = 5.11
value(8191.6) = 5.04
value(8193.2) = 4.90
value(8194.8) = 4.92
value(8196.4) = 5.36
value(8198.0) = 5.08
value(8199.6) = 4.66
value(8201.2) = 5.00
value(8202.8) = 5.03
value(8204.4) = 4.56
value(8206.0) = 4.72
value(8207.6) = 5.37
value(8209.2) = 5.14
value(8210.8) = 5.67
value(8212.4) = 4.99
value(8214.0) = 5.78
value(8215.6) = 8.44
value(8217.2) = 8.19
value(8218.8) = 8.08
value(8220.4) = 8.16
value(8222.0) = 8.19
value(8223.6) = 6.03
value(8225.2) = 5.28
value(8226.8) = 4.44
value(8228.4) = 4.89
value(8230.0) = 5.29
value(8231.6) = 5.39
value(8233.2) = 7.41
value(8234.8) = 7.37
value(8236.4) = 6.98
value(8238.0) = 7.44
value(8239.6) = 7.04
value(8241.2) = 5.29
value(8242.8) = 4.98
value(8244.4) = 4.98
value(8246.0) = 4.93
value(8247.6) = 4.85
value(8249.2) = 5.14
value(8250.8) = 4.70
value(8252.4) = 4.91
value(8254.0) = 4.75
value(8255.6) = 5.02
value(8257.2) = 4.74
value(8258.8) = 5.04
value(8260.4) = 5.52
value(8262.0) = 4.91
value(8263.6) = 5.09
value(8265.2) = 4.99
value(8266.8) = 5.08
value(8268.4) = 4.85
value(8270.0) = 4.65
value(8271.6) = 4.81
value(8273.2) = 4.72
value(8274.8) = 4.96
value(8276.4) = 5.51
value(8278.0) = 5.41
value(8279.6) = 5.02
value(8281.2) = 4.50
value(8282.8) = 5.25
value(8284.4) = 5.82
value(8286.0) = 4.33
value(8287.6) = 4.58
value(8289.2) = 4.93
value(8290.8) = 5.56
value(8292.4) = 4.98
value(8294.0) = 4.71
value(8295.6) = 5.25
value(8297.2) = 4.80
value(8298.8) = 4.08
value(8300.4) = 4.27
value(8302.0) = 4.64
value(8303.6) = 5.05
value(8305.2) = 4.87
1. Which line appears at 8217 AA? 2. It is [S II] 6716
